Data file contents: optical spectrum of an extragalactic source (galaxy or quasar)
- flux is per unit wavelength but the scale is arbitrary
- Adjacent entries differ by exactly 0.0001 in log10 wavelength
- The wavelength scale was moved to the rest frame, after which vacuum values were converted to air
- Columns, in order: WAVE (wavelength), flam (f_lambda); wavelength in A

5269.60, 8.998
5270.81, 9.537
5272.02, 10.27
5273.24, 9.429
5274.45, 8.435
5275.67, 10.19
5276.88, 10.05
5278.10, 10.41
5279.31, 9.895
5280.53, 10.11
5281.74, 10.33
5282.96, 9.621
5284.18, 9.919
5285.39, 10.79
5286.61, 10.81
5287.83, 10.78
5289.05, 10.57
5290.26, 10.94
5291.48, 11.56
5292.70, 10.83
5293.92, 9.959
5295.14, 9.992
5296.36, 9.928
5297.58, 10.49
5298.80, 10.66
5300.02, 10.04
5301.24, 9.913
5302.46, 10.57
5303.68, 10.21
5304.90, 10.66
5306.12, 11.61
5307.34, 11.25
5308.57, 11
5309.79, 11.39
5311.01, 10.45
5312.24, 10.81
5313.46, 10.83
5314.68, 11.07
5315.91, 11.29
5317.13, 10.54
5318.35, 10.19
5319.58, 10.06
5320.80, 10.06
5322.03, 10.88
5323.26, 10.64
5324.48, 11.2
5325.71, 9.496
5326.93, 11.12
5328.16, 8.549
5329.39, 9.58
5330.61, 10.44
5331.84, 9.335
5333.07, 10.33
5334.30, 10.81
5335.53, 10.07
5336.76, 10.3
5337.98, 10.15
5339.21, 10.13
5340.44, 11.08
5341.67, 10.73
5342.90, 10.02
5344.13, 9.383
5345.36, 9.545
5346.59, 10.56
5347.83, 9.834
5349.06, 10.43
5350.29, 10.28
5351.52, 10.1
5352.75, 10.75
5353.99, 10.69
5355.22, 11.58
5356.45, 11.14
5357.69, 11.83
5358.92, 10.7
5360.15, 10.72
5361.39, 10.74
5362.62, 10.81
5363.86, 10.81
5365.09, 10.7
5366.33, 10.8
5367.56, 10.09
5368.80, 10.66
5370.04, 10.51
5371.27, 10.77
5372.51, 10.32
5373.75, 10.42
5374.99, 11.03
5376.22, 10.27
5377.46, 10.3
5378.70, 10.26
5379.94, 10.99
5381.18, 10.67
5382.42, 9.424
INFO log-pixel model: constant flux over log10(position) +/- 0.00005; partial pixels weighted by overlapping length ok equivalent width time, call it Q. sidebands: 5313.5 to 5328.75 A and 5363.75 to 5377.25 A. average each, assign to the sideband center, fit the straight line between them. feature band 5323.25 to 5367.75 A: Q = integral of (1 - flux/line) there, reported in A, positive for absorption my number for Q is 0.4 A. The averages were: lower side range 10.4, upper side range 10.6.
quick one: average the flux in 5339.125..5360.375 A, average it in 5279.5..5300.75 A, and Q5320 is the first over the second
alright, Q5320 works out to 1.01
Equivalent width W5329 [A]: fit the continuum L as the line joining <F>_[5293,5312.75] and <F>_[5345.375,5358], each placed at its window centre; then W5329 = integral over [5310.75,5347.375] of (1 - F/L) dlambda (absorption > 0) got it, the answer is 0.96 A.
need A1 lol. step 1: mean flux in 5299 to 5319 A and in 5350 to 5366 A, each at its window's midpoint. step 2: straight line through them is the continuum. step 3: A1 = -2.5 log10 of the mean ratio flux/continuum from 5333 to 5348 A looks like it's 0.059 mag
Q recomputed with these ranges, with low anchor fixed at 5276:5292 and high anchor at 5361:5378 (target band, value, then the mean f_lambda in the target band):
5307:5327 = -0.4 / 10.7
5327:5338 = 0.5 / 10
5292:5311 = -0.2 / 10.6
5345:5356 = 0.1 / 10.4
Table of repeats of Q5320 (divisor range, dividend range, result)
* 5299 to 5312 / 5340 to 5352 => 0.95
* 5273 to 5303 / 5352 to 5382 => 1.04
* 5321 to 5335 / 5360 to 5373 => 1.04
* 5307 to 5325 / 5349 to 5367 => 1.00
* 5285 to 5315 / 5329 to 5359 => 0.97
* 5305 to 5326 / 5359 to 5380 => 0.98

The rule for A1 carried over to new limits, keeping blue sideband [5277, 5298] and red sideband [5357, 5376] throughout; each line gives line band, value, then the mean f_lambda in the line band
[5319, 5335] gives 0.04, 10.2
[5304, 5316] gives -0.05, 11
